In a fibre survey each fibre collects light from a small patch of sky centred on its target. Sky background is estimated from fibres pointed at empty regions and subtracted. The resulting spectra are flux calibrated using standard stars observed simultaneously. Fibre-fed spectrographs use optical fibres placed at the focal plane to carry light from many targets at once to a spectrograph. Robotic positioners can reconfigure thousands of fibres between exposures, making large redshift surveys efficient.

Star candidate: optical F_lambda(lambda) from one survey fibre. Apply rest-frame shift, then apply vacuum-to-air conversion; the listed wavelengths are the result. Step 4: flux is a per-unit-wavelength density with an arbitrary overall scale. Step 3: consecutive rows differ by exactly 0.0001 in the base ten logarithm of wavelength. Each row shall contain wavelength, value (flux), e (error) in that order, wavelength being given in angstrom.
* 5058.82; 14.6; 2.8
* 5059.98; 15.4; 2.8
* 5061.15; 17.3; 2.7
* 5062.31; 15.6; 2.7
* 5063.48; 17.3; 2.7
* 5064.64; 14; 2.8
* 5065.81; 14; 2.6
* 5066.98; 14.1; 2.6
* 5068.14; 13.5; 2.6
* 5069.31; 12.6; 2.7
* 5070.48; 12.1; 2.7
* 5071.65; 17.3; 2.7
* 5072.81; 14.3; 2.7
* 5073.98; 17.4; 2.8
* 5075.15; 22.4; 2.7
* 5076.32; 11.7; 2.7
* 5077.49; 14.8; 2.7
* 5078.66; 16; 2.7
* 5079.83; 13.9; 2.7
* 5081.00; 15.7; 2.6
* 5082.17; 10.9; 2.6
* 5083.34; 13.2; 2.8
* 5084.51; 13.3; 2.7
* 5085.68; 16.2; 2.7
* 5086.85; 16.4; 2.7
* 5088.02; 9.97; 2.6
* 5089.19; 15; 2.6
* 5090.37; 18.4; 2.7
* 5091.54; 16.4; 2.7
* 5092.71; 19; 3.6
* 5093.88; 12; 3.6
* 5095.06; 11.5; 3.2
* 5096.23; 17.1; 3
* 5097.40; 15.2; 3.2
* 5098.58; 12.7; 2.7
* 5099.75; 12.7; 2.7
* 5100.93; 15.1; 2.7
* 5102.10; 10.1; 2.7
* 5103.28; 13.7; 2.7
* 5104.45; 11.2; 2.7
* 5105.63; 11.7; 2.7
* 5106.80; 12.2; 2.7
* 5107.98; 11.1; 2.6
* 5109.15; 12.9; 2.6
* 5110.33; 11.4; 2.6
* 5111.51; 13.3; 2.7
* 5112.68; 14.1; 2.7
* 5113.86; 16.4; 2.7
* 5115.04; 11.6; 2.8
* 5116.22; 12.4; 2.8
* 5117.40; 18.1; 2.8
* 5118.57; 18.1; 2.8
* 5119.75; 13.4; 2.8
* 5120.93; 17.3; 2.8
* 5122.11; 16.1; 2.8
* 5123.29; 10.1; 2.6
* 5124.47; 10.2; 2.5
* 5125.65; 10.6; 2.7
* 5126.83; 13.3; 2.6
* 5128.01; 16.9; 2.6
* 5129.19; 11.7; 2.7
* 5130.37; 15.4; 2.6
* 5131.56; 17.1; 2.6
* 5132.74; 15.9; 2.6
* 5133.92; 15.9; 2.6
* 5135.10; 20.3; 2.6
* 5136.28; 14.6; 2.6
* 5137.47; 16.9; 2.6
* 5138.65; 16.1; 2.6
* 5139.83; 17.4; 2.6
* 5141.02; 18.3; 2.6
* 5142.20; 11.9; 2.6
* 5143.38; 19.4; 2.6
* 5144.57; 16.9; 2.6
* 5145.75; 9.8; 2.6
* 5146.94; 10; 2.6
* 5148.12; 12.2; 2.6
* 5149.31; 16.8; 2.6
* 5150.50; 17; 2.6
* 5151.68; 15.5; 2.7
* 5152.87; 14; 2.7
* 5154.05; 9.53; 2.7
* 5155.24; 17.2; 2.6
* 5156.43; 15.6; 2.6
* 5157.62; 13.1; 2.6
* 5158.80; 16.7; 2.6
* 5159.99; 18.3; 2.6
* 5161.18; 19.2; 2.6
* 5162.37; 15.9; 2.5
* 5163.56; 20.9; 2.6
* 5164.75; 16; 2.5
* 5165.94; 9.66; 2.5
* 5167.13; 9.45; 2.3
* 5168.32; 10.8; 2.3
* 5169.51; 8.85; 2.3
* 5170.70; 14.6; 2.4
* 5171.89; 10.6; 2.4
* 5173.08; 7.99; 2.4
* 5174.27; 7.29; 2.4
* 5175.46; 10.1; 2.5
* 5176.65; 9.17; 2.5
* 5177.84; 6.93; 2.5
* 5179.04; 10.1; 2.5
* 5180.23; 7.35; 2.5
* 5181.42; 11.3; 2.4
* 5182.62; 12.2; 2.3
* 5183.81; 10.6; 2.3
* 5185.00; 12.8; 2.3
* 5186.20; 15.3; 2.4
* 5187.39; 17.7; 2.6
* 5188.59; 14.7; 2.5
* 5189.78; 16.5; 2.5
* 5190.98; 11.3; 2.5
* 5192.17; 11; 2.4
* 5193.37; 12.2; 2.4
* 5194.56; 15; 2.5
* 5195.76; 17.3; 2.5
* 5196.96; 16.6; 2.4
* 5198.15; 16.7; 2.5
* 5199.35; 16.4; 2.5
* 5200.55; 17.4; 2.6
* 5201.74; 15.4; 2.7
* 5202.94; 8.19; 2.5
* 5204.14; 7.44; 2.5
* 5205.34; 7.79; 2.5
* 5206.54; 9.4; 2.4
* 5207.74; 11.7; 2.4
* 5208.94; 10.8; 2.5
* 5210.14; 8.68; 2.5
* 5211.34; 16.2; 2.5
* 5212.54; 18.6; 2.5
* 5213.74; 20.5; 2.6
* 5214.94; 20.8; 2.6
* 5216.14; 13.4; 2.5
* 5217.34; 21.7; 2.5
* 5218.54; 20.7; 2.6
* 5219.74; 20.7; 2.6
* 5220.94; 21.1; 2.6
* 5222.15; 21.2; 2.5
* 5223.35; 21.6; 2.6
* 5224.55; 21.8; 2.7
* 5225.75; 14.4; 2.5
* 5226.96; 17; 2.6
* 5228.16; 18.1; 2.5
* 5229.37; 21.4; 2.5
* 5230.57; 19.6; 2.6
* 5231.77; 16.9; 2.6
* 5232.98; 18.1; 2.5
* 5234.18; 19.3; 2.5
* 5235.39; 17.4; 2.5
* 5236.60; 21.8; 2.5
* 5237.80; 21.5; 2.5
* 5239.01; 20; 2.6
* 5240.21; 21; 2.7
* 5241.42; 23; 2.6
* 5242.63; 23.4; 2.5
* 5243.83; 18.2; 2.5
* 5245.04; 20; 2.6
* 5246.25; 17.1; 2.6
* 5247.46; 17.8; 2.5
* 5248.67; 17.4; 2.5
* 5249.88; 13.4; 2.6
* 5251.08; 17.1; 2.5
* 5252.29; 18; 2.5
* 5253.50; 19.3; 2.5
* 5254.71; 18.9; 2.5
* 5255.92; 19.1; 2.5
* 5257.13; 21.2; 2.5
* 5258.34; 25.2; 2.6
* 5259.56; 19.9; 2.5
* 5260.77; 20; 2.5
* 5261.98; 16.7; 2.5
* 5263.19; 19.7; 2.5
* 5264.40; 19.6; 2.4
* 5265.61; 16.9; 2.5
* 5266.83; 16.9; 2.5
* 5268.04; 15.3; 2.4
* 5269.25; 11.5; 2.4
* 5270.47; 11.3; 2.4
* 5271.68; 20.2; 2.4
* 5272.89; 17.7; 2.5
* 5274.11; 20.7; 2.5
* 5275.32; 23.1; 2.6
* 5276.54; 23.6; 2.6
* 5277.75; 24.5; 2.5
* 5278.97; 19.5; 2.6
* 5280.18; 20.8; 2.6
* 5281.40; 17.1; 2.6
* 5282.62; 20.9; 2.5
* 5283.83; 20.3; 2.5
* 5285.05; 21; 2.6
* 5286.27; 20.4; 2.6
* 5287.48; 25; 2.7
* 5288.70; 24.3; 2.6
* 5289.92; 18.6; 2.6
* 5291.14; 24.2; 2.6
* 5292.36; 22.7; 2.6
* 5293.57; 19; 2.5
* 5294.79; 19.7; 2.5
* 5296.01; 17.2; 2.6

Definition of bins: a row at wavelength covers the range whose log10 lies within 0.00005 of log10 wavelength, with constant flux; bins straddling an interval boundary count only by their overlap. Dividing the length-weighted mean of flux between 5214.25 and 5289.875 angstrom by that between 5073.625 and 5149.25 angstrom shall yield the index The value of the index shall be 1.3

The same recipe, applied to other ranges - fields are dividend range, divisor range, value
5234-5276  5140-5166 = 1.23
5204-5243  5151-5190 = 1.39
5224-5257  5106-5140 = 1.31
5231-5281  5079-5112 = 1.40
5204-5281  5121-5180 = 1.32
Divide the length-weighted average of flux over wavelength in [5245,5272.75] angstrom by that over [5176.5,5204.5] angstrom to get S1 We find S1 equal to 1.4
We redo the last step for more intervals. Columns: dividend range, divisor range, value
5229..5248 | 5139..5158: 1.35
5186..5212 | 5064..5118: 0.94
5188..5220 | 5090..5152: 1.02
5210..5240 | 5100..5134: 1.40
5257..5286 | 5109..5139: 1.32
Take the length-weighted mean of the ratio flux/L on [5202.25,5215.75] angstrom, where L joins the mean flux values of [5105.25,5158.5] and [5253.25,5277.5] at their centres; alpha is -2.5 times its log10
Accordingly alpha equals 0.32 mag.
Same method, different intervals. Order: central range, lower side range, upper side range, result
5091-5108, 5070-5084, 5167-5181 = 0.02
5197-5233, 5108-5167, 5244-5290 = 0.07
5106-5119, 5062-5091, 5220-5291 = 0.15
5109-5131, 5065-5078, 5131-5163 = 0.11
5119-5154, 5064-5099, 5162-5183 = -0.19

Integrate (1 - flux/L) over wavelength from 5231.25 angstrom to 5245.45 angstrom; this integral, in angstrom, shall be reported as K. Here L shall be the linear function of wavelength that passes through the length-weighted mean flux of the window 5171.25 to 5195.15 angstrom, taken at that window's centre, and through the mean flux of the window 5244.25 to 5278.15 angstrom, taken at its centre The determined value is -3.0 angstrom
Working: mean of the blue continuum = 11.5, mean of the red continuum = 18.6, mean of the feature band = 20.1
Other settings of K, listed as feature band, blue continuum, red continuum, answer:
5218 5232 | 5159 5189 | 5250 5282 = -3.19 angstrom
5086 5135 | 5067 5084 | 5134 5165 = 3.60 angstrom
